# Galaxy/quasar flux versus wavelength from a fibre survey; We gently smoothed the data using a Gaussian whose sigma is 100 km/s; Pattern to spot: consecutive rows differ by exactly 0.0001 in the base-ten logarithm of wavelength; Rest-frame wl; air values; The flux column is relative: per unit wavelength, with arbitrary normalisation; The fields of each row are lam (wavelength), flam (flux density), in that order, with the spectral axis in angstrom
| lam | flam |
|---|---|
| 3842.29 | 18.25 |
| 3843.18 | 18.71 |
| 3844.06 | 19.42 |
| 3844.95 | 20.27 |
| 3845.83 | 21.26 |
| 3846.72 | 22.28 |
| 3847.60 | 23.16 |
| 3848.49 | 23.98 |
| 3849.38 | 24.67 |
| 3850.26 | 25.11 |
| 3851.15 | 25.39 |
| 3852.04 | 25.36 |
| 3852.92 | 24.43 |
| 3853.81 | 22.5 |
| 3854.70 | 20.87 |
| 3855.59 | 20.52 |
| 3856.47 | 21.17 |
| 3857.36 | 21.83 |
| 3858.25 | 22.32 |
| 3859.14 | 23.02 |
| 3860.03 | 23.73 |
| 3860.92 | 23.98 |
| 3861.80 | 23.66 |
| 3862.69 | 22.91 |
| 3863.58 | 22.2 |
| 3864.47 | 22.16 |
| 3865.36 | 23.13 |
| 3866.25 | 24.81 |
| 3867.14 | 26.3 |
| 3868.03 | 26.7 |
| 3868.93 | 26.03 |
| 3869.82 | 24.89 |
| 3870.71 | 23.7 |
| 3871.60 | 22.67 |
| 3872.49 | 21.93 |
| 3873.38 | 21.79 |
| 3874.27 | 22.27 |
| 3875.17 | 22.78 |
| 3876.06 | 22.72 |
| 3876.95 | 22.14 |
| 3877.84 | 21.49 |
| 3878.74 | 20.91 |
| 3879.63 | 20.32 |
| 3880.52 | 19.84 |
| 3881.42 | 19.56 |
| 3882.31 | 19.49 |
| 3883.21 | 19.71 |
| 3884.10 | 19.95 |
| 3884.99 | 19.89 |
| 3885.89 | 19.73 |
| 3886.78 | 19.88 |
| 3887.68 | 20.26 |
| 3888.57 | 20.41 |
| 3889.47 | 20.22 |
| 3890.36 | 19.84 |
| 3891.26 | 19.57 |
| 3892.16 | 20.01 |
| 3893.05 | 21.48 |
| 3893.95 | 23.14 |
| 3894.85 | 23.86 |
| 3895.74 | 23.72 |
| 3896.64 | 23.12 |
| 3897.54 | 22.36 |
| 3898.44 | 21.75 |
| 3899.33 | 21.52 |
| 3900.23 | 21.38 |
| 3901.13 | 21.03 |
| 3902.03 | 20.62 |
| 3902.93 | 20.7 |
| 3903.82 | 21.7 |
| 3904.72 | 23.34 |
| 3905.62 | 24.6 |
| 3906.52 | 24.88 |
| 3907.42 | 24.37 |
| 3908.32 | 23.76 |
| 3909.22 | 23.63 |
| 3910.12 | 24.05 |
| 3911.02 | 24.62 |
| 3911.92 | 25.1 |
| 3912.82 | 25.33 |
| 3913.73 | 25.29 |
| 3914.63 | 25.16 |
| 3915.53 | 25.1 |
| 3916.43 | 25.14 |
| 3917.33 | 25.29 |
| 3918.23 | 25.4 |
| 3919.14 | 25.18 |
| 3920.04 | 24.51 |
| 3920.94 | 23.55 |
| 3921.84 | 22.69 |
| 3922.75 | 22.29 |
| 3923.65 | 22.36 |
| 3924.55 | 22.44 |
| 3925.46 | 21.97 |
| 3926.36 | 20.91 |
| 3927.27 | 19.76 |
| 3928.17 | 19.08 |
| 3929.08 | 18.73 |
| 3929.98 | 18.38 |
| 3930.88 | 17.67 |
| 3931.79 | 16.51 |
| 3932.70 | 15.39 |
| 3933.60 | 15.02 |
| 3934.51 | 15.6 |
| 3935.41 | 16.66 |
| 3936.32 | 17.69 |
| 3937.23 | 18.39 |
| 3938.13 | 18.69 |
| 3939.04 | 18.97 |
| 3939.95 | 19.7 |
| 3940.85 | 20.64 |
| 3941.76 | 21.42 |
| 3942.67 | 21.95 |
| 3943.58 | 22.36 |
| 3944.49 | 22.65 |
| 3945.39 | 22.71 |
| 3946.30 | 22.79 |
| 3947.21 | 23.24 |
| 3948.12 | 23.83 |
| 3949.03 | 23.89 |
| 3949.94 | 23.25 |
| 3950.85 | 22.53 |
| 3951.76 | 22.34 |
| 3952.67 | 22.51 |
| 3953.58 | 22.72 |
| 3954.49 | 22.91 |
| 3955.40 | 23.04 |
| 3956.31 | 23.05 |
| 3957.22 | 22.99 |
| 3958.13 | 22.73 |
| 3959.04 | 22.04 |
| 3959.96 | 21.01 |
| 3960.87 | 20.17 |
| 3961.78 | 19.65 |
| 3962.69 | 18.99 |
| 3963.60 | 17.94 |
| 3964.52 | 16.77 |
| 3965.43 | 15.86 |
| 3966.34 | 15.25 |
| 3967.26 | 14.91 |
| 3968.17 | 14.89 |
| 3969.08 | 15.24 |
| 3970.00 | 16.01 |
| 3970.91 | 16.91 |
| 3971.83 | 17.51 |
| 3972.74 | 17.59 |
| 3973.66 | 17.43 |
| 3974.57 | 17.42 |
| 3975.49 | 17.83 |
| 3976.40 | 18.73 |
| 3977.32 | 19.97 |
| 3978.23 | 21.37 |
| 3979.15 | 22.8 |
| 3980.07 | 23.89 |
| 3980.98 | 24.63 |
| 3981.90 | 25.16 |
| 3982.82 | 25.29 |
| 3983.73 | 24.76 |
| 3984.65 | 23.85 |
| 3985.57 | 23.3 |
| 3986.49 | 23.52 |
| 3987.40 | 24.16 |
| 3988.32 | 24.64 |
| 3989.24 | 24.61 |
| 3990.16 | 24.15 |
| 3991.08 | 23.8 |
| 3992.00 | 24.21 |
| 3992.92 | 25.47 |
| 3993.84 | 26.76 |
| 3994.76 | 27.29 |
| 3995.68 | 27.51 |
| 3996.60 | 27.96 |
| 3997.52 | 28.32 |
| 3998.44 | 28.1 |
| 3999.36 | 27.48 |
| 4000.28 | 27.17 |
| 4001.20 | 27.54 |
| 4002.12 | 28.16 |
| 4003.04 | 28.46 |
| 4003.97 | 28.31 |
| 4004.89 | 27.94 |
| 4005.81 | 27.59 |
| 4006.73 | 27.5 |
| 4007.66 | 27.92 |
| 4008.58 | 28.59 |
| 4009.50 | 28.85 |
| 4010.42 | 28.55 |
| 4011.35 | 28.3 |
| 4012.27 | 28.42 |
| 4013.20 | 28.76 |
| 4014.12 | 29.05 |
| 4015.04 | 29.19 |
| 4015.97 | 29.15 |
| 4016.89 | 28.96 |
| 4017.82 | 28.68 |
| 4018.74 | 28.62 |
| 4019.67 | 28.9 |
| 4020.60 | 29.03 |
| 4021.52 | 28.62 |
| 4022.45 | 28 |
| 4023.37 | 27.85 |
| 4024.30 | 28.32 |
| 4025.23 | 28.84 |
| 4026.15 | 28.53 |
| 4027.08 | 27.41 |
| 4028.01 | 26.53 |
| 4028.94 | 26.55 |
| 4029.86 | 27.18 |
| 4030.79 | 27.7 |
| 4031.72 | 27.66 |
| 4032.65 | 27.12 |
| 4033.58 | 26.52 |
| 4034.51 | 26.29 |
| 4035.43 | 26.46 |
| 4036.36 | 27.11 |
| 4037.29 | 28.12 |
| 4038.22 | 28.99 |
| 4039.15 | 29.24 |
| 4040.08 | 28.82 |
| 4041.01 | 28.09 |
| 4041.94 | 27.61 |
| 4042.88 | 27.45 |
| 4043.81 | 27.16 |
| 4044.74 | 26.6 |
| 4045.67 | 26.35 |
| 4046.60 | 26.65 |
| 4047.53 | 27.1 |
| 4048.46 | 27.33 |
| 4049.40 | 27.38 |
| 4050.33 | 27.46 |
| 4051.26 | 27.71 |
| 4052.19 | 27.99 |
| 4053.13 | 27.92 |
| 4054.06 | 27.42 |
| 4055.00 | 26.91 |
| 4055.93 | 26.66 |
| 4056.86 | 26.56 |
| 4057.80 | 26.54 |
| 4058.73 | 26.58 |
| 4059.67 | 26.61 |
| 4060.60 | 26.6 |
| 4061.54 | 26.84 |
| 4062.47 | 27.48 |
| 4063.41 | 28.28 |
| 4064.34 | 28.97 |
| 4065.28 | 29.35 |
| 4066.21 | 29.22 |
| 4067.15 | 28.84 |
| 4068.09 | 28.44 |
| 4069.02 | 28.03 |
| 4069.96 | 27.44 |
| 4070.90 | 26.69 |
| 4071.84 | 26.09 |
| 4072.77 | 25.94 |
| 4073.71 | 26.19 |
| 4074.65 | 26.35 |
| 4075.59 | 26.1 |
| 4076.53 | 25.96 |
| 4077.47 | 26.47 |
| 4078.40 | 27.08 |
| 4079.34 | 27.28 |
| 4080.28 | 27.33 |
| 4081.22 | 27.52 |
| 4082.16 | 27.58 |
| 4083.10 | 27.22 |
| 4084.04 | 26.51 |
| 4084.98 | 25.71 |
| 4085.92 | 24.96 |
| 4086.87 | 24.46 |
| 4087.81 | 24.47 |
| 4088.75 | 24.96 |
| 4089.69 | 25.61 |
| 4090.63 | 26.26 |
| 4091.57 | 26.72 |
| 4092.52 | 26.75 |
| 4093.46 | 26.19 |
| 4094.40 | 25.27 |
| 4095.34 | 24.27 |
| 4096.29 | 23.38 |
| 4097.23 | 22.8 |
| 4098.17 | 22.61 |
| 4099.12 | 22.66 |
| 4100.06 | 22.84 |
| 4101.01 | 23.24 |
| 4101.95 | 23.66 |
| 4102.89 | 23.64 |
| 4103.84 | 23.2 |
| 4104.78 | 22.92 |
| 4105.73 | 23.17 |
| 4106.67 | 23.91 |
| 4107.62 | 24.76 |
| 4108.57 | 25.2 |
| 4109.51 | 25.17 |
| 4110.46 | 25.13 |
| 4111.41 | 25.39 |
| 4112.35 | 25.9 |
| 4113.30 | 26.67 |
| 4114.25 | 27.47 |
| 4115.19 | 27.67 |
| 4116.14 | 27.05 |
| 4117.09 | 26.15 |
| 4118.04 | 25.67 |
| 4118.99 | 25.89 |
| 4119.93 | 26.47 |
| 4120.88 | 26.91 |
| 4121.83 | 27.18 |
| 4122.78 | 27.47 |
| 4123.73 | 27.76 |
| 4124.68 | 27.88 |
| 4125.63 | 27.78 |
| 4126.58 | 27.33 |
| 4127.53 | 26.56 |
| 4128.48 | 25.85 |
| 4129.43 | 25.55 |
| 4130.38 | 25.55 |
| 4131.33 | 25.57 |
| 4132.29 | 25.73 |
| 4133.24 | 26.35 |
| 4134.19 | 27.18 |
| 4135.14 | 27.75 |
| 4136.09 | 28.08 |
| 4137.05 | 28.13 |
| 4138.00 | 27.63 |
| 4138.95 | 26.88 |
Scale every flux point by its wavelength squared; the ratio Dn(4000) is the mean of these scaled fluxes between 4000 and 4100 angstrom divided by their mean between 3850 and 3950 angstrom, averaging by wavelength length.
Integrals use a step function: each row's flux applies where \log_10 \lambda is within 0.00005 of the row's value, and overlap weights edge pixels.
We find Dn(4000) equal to 1.3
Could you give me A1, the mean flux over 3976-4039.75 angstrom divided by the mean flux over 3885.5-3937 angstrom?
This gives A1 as 1.2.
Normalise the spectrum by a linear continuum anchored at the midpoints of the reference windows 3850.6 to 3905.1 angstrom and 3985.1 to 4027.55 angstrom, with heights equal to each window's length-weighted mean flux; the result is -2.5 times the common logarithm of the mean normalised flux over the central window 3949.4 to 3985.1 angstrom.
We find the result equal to 0.26 mag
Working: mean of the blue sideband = 22.1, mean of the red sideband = 27.4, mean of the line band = 20.3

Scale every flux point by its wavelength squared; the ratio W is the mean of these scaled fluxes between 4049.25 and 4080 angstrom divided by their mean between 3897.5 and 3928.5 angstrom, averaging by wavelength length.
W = 1.3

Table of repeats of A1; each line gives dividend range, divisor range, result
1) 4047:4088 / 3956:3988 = 1.34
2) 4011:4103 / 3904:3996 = 1.25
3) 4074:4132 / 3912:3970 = 1.23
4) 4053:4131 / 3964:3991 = 1.28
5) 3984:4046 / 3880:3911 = 1.27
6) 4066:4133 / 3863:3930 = 1.15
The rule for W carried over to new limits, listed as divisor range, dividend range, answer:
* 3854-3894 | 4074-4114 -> 1.28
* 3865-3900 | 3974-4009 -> 1.22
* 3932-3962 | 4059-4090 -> 1.37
